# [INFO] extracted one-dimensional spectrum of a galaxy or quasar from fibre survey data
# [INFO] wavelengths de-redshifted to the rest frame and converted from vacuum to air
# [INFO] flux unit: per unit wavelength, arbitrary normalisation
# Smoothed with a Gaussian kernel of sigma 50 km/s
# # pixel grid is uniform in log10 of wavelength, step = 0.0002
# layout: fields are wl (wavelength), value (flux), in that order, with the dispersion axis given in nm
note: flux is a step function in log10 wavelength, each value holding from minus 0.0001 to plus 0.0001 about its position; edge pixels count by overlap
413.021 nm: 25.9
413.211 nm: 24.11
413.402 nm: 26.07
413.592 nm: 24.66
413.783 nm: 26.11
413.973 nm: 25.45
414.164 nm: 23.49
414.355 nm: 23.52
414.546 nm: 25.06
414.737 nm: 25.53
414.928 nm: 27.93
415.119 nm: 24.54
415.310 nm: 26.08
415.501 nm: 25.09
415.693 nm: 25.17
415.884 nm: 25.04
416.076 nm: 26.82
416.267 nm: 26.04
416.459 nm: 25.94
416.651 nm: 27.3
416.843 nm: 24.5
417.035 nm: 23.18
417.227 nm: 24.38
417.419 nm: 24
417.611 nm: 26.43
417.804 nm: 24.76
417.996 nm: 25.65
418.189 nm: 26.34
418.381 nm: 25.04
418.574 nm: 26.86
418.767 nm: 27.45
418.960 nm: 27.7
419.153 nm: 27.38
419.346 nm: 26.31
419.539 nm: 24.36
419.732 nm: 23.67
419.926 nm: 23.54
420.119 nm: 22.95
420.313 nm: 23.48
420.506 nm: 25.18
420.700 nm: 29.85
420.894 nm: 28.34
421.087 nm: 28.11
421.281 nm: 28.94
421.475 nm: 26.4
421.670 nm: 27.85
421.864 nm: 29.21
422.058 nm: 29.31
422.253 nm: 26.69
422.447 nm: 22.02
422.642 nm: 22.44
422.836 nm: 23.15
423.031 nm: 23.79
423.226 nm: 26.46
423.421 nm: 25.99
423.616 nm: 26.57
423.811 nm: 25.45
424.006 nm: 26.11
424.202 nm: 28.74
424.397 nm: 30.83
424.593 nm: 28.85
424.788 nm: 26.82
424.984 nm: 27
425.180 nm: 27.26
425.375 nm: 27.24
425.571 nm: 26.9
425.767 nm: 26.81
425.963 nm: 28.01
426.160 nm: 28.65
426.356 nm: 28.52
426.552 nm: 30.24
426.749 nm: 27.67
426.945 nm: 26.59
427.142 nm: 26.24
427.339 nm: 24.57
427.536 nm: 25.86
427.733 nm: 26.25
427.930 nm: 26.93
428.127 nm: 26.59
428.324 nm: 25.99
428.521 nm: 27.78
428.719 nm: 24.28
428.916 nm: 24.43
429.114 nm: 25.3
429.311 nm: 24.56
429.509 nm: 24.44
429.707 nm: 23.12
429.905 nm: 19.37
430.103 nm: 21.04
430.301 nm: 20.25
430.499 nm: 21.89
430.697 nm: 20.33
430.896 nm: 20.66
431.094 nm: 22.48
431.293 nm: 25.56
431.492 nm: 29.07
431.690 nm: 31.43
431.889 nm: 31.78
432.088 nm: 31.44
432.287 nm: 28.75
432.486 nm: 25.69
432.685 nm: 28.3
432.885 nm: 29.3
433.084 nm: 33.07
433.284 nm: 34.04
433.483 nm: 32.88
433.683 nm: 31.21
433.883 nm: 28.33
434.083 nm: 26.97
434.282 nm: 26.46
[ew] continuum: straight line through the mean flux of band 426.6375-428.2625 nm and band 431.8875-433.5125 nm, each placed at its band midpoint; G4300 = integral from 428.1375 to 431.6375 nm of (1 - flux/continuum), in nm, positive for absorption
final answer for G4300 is 0.553 nm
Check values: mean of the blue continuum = 26.4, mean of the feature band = 23.7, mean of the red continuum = 30.4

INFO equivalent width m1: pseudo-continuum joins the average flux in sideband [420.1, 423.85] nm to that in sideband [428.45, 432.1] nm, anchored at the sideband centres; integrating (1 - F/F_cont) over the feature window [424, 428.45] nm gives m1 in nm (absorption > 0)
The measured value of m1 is -0.36 nm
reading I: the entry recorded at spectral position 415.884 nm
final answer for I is 25.04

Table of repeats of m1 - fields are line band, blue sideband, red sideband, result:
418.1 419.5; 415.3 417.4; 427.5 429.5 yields -0.07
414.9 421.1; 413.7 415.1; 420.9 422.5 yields 0.16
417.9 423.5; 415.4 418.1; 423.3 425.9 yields 0.06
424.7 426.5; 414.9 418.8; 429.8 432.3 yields -0.18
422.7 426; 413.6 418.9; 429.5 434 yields -0.08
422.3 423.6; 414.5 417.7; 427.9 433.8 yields 0.08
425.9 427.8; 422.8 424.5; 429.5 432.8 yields -0.10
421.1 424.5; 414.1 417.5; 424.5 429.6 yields -0.05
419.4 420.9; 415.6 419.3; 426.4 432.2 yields 0.04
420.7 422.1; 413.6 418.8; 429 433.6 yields -0.14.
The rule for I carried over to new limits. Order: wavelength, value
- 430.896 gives 20.66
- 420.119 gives 22.95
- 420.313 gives 23.48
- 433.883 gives 28.33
